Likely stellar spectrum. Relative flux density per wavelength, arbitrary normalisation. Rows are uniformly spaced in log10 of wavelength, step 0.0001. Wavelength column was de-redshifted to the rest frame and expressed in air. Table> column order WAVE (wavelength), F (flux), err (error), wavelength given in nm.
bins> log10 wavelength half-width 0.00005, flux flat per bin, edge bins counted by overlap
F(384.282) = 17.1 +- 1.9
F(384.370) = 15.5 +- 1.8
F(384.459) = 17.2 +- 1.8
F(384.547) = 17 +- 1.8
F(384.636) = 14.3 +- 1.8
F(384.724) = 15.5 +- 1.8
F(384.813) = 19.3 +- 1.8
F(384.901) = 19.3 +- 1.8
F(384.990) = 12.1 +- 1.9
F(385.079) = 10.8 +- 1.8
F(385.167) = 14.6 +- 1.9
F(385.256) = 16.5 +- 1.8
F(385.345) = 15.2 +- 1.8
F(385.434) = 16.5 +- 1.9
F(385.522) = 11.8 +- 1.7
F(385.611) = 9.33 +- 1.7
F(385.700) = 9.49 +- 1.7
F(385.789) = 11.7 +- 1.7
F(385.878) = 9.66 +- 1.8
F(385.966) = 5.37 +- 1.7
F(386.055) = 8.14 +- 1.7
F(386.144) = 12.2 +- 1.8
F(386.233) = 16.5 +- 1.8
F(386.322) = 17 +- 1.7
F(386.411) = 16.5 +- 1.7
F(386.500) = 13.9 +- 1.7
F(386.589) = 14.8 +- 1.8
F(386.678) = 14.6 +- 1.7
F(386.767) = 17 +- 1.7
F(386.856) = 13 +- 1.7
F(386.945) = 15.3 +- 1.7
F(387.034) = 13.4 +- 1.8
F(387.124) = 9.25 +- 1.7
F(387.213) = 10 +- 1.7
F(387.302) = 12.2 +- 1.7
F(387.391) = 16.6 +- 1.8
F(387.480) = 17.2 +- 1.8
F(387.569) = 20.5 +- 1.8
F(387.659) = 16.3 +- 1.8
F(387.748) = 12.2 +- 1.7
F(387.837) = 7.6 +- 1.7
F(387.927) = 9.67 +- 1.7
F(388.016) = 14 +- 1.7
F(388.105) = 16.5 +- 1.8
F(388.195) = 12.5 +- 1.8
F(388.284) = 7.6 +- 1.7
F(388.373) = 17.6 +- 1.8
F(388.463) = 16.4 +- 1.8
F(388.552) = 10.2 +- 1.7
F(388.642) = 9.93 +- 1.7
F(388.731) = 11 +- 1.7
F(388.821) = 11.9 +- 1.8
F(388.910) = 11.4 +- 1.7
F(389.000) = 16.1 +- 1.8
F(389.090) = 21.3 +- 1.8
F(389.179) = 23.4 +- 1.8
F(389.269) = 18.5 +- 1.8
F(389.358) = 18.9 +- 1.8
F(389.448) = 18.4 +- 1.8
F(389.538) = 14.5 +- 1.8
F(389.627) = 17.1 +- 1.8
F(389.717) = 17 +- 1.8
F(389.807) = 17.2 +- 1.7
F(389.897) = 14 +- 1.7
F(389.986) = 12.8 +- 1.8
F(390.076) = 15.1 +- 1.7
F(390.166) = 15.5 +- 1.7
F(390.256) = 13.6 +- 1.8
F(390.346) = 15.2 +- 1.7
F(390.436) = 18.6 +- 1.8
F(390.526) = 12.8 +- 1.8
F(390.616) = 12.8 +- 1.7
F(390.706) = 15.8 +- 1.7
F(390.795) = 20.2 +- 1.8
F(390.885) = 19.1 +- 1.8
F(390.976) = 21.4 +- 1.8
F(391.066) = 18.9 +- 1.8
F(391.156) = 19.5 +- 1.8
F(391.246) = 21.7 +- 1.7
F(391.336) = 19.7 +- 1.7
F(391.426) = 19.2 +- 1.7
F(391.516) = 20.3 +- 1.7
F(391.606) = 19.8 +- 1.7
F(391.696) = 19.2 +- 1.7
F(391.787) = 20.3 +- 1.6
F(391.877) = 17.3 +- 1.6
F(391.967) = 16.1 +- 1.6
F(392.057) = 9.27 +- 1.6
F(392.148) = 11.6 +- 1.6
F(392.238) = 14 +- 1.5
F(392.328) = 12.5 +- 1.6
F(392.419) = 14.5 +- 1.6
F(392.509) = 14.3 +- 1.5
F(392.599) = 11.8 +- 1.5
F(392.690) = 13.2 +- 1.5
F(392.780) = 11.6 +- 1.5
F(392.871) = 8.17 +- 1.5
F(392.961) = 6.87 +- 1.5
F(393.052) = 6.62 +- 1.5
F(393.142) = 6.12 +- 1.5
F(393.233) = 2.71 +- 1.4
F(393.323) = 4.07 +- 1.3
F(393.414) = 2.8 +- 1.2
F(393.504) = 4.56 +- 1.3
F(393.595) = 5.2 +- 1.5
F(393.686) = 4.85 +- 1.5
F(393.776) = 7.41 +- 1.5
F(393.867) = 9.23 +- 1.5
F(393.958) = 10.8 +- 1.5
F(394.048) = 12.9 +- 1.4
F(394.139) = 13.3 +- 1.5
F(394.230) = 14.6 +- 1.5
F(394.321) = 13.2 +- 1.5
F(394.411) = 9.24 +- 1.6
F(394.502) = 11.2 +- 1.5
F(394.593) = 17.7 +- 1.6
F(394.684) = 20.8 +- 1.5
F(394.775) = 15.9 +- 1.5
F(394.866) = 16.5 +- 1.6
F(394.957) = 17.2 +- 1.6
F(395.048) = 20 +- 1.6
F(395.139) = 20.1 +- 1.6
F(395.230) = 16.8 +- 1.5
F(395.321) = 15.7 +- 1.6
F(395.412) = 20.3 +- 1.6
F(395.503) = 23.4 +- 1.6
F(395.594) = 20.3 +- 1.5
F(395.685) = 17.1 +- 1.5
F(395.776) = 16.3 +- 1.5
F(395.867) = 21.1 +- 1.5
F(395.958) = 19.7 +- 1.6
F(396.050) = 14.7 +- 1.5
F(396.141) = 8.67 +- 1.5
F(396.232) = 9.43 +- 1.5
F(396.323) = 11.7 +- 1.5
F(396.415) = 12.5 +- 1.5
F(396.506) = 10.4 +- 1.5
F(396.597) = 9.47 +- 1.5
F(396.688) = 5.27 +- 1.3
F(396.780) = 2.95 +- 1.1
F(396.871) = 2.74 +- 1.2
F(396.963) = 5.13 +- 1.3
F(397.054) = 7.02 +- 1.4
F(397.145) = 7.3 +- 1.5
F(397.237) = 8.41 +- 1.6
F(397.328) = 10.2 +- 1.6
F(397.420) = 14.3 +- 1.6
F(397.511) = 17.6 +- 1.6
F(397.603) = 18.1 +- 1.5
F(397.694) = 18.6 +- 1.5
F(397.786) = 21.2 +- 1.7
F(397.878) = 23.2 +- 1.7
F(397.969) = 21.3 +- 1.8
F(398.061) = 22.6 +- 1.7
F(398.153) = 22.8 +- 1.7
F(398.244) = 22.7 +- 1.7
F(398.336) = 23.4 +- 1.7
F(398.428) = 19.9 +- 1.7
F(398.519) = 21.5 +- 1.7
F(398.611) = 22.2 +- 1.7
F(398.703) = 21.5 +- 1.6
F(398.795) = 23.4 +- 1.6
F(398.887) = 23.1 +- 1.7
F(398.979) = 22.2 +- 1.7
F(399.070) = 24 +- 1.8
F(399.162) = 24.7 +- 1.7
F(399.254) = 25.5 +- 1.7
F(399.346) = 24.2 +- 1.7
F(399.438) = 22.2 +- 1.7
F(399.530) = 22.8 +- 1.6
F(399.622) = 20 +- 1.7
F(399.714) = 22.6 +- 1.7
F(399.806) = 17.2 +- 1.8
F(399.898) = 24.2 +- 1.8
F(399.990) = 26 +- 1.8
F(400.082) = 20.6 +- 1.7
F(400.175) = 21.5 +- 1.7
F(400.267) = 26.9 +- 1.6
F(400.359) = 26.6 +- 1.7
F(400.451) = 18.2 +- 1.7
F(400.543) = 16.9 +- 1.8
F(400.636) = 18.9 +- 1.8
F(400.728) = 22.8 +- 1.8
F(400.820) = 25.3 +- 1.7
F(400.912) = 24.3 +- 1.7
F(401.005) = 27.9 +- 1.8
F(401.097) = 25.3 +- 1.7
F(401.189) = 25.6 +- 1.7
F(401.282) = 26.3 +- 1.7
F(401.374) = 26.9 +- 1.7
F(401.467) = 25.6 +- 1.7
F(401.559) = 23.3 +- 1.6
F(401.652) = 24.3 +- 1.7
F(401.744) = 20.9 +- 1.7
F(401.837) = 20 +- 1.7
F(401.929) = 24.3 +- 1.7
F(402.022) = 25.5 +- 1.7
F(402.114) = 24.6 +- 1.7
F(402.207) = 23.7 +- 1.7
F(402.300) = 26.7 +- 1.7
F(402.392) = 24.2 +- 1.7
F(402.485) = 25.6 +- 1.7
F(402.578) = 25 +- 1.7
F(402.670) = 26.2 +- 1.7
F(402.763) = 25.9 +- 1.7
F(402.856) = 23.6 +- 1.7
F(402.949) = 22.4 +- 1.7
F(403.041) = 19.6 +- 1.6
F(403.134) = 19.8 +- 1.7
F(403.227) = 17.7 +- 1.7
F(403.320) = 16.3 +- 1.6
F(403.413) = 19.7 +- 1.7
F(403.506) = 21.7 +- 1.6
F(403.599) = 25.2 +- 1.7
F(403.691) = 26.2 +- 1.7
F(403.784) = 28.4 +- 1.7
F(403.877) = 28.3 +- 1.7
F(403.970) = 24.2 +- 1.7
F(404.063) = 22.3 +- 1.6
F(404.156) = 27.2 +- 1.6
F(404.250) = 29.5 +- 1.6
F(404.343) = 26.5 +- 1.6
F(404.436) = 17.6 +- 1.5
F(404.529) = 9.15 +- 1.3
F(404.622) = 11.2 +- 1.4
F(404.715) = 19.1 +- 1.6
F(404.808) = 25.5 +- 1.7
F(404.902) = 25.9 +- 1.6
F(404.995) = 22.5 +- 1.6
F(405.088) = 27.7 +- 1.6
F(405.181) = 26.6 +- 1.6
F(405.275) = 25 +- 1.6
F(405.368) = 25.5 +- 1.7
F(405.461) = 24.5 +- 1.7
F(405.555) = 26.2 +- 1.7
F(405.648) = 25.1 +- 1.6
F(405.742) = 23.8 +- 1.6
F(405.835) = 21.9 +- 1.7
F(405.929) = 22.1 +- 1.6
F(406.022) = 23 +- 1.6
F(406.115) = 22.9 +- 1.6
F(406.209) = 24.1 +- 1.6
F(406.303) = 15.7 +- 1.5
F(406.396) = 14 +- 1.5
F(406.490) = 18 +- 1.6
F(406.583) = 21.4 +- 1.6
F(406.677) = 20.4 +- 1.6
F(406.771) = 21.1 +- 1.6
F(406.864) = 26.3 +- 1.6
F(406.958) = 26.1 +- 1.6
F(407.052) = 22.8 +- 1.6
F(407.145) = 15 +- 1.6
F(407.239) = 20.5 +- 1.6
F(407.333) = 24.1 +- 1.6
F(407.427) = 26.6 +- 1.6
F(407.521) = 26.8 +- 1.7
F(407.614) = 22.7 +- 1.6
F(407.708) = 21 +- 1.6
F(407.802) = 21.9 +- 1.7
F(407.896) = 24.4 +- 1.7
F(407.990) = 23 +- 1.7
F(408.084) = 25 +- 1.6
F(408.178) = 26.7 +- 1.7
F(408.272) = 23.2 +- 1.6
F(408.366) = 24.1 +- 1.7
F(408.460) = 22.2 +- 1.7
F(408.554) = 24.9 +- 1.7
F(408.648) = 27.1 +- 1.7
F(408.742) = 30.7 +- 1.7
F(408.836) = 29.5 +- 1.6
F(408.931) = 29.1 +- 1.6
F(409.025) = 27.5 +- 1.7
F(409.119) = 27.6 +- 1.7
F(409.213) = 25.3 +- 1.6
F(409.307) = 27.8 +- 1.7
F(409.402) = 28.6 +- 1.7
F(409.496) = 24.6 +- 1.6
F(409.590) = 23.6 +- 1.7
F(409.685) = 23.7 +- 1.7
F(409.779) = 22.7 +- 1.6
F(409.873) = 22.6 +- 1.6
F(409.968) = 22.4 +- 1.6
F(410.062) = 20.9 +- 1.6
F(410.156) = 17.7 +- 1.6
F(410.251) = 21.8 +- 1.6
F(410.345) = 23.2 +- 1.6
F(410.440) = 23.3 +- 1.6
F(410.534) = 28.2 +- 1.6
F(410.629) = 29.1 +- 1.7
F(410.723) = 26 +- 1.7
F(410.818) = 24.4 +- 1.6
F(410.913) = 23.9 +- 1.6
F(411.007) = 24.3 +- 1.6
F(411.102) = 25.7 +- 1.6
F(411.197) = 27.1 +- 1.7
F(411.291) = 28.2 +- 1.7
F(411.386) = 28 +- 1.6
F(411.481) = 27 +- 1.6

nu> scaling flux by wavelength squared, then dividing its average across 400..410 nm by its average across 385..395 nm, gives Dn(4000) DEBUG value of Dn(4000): 1.85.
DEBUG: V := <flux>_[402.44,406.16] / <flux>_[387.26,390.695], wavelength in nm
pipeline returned 1.56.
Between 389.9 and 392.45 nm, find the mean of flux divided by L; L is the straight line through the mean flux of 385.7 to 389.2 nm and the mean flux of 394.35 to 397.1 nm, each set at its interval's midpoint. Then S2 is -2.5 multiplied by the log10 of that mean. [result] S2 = -0.211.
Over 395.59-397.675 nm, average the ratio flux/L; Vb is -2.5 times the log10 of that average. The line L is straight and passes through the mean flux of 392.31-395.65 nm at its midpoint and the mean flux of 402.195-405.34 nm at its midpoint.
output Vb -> 0.28 mag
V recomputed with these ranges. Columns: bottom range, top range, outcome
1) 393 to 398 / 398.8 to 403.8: 1.84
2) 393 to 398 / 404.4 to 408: 1.74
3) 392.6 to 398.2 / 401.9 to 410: 1.84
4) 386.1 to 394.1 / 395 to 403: 1.43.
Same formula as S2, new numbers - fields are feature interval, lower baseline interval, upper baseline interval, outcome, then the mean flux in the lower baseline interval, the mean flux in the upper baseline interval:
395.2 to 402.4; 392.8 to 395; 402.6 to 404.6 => -0.18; 10.1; 22.6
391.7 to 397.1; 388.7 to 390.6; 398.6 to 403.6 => 0.47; 15.9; 23.1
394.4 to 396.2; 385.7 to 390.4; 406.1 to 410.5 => 0.02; 14.2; 23.5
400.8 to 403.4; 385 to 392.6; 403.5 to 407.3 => -0.13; 14.9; 22.7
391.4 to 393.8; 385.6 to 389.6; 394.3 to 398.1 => 0.26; 13.8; 14.6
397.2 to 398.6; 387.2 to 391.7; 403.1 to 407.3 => 0.01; 15.9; 22.3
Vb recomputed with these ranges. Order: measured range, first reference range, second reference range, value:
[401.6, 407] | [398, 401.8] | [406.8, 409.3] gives 0.05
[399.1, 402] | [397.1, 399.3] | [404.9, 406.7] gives -0.12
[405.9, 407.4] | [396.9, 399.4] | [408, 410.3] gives 0.12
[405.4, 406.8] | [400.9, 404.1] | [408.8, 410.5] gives 0.12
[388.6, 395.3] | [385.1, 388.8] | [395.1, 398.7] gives 0.00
